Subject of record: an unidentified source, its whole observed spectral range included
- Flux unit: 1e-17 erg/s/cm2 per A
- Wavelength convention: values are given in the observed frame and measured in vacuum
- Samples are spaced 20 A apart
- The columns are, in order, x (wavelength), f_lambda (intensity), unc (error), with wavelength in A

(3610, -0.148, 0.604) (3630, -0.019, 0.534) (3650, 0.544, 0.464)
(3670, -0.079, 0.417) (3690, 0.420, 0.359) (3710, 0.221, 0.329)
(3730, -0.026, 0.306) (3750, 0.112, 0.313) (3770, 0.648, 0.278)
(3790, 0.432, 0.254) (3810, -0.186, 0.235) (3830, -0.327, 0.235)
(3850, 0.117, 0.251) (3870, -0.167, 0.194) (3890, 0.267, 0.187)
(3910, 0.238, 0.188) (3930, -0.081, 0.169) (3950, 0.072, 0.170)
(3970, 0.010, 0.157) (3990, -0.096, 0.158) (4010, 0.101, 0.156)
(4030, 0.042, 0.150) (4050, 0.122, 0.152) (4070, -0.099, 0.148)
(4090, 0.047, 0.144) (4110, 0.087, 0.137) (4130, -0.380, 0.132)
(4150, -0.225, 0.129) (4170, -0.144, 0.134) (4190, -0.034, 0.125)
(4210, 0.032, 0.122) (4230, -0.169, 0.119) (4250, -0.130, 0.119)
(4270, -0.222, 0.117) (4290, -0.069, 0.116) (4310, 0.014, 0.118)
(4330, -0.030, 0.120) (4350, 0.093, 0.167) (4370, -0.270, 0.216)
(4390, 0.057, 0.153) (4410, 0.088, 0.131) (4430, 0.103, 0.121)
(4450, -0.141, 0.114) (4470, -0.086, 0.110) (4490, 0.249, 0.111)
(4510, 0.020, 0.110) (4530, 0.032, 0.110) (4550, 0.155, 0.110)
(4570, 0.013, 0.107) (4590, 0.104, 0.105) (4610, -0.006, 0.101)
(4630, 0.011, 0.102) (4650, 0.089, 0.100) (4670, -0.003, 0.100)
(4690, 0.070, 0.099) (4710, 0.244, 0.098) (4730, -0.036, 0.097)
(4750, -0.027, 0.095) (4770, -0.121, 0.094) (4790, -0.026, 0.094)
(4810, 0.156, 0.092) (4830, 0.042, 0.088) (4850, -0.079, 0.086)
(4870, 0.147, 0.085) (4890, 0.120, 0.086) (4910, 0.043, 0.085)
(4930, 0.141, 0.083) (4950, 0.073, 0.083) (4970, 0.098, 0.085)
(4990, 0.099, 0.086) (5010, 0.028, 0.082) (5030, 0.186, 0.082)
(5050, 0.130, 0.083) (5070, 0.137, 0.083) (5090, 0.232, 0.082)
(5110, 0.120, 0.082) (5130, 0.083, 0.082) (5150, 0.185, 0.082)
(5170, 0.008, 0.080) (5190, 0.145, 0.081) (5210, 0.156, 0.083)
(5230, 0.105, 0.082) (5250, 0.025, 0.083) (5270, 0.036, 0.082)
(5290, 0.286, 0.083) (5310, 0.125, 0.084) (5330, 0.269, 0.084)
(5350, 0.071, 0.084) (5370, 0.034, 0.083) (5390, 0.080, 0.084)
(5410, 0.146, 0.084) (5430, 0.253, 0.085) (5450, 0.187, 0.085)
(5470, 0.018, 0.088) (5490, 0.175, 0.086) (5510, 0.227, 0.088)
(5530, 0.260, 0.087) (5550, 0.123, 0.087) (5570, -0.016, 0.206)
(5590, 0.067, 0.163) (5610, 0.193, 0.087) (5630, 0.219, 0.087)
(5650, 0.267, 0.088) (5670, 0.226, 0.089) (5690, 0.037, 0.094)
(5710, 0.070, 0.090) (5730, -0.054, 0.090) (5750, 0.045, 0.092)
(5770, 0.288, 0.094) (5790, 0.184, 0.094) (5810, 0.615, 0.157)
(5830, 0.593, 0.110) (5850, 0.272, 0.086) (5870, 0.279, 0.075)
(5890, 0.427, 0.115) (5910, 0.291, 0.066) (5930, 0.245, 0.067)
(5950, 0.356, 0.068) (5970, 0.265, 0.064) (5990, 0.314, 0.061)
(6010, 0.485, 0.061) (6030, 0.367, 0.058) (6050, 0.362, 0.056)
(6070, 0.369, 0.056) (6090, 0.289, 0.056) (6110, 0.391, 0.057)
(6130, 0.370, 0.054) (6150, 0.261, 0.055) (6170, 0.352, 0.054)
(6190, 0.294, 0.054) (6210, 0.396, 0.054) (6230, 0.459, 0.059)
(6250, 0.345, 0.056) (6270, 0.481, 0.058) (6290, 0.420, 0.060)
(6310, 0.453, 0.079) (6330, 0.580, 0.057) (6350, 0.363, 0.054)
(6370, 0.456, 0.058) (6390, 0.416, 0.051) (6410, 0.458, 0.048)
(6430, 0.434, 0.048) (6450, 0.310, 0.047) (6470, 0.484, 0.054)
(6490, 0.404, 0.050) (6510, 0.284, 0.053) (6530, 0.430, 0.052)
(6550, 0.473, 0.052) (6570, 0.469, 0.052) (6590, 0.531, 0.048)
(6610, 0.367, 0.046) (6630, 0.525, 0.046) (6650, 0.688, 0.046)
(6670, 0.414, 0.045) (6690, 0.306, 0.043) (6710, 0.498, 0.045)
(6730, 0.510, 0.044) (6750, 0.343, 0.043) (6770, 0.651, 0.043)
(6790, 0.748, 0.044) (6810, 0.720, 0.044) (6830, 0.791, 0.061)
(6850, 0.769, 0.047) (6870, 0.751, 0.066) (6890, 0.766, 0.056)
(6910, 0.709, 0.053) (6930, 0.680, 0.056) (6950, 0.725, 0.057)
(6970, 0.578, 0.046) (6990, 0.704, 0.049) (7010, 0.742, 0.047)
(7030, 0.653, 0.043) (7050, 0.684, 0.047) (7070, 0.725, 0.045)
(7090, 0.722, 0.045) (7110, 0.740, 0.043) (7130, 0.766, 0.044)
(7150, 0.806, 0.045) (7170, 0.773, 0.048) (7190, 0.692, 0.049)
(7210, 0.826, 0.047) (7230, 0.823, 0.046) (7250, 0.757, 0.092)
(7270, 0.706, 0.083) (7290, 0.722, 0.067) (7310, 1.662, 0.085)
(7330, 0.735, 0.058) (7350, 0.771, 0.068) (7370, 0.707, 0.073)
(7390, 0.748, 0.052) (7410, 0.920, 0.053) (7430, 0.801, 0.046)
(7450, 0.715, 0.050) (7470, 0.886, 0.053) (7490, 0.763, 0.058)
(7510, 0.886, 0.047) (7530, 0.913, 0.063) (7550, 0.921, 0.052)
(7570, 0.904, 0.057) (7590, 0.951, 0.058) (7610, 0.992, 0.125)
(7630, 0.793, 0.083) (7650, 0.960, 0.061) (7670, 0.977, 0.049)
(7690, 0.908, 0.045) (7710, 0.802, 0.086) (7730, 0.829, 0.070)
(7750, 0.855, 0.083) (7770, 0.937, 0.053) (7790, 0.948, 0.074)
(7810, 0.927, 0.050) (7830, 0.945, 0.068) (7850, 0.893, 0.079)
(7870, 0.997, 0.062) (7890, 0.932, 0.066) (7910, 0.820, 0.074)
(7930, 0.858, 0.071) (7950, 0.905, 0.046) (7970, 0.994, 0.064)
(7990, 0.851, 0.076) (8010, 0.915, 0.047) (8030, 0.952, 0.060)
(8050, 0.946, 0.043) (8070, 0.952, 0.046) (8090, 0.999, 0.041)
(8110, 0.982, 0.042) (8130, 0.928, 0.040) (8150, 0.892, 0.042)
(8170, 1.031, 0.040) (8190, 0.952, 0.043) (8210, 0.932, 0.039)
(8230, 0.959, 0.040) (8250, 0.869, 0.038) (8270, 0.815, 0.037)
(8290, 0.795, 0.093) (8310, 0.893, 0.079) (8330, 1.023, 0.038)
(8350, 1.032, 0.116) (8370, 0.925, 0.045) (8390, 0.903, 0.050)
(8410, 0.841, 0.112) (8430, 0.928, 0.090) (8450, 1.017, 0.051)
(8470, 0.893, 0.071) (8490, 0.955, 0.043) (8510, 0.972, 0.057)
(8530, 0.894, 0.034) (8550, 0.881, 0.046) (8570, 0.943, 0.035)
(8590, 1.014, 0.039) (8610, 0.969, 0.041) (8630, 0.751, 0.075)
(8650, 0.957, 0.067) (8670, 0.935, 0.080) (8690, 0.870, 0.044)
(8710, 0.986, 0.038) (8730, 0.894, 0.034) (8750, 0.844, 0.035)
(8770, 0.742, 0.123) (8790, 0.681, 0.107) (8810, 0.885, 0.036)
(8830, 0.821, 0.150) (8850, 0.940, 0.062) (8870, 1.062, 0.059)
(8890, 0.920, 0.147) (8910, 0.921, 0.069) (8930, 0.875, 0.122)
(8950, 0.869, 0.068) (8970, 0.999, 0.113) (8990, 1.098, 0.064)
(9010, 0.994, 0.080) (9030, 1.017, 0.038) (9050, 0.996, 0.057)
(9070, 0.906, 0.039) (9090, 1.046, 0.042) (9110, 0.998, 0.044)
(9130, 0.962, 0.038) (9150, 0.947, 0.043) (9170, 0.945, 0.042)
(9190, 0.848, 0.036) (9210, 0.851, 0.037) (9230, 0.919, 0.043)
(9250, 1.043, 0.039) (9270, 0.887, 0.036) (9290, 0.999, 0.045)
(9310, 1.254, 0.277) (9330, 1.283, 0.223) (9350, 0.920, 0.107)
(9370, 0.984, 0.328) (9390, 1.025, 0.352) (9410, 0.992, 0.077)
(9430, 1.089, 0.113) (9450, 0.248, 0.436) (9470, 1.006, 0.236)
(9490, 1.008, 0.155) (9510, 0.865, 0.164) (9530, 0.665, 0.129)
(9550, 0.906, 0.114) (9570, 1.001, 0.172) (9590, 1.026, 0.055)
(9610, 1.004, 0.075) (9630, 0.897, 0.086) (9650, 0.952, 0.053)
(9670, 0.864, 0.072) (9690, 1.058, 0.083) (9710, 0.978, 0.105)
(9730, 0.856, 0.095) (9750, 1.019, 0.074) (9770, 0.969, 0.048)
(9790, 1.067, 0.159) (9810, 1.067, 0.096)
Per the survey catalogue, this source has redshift 0.70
